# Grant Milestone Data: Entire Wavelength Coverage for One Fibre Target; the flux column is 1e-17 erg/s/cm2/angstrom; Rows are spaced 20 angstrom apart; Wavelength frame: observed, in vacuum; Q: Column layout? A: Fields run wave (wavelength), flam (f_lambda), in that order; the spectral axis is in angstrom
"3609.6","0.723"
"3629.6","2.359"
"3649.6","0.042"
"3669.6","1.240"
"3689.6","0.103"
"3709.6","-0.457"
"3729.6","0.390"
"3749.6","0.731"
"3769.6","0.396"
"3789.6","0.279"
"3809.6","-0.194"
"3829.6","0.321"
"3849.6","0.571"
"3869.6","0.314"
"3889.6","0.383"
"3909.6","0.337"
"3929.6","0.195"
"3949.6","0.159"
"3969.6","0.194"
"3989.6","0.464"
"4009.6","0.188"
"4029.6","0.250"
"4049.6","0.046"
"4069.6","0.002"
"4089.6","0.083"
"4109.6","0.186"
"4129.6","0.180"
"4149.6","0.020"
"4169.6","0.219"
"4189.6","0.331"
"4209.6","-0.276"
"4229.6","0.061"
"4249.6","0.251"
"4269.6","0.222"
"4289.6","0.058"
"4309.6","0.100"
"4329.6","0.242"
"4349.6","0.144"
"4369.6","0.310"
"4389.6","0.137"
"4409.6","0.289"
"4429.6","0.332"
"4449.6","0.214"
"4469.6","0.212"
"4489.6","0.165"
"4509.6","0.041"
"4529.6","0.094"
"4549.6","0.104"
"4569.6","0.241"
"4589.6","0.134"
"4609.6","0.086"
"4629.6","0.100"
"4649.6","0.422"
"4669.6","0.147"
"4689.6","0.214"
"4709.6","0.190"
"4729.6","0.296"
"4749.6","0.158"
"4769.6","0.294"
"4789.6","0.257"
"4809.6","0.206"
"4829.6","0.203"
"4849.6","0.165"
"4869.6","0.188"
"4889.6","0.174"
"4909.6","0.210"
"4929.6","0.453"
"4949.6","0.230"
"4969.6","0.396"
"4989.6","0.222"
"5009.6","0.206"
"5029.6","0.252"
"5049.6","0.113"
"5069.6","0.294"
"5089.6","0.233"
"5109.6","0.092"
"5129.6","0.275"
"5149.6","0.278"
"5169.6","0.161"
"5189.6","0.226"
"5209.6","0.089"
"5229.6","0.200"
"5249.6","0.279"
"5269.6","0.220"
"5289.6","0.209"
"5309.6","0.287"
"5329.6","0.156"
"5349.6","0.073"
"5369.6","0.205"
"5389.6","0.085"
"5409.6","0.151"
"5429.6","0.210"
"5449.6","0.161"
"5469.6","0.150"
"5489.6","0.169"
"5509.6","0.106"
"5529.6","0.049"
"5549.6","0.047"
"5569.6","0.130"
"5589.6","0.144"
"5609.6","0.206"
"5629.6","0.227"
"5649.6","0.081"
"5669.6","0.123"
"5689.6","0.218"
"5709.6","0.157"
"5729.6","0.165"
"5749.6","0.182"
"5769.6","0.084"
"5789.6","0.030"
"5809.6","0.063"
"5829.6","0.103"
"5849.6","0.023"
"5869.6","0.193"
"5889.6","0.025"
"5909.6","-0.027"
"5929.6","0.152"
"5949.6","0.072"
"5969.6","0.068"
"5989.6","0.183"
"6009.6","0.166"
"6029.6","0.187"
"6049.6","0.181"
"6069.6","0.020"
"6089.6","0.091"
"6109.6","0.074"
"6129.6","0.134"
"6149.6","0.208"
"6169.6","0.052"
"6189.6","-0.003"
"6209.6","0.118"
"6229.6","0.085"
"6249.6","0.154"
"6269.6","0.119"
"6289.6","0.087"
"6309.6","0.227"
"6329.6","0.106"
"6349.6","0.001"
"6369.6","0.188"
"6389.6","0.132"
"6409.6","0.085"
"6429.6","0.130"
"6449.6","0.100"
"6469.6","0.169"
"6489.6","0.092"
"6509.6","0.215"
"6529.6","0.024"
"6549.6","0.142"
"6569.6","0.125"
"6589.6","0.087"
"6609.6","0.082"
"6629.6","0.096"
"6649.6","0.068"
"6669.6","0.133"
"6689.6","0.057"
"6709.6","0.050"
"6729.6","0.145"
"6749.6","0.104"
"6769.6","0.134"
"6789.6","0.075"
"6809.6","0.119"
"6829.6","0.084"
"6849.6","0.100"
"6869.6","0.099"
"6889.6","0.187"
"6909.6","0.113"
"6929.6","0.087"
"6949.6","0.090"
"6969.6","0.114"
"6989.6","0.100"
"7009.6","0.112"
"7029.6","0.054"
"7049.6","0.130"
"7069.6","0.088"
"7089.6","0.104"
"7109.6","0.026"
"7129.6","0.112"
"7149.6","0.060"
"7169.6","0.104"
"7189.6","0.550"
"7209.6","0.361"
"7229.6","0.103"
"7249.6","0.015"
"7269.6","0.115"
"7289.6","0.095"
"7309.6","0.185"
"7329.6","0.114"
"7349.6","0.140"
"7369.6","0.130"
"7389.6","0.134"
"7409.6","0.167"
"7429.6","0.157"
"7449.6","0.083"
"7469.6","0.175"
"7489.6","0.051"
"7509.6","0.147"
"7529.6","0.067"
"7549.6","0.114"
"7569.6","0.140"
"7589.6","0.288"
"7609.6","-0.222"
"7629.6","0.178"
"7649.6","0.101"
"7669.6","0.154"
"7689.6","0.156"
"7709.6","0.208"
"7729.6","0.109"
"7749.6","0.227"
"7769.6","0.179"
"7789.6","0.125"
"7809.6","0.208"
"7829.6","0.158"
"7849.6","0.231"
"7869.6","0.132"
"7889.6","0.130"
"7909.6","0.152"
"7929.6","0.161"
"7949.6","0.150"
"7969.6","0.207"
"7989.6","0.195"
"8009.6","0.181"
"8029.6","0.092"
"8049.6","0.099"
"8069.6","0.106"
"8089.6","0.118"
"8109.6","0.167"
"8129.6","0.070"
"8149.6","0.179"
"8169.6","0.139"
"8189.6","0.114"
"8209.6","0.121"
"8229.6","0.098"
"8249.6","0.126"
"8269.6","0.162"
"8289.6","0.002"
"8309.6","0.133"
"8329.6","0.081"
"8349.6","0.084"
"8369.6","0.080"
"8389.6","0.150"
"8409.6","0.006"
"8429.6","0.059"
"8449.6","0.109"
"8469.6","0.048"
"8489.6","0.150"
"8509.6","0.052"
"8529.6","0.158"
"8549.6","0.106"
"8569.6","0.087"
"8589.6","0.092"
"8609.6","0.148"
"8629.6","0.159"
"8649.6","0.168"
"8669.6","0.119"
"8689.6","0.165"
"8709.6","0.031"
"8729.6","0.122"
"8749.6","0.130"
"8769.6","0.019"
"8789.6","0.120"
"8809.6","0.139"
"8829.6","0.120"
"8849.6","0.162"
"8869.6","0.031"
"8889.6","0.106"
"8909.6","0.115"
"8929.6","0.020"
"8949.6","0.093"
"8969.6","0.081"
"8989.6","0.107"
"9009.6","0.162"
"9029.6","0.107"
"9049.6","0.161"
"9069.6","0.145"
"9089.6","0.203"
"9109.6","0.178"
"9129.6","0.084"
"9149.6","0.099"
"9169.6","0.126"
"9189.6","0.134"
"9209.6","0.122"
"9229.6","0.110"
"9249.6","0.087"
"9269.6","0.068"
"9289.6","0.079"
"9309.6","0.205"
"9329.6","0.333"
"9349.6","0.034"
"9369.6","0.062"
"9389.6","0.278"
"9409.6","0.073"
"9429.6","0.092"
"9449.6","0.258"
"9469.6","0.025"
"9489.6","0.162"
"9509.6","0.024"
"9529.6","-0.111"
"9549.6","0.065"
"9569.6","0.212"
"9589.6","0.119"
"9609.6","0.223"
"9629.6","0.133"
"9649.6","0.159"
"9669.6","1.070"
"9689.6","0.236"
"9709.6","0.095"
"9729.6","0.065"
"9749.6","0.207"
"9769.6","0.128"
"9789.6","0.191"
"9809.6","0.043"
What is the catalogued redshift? 0.93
